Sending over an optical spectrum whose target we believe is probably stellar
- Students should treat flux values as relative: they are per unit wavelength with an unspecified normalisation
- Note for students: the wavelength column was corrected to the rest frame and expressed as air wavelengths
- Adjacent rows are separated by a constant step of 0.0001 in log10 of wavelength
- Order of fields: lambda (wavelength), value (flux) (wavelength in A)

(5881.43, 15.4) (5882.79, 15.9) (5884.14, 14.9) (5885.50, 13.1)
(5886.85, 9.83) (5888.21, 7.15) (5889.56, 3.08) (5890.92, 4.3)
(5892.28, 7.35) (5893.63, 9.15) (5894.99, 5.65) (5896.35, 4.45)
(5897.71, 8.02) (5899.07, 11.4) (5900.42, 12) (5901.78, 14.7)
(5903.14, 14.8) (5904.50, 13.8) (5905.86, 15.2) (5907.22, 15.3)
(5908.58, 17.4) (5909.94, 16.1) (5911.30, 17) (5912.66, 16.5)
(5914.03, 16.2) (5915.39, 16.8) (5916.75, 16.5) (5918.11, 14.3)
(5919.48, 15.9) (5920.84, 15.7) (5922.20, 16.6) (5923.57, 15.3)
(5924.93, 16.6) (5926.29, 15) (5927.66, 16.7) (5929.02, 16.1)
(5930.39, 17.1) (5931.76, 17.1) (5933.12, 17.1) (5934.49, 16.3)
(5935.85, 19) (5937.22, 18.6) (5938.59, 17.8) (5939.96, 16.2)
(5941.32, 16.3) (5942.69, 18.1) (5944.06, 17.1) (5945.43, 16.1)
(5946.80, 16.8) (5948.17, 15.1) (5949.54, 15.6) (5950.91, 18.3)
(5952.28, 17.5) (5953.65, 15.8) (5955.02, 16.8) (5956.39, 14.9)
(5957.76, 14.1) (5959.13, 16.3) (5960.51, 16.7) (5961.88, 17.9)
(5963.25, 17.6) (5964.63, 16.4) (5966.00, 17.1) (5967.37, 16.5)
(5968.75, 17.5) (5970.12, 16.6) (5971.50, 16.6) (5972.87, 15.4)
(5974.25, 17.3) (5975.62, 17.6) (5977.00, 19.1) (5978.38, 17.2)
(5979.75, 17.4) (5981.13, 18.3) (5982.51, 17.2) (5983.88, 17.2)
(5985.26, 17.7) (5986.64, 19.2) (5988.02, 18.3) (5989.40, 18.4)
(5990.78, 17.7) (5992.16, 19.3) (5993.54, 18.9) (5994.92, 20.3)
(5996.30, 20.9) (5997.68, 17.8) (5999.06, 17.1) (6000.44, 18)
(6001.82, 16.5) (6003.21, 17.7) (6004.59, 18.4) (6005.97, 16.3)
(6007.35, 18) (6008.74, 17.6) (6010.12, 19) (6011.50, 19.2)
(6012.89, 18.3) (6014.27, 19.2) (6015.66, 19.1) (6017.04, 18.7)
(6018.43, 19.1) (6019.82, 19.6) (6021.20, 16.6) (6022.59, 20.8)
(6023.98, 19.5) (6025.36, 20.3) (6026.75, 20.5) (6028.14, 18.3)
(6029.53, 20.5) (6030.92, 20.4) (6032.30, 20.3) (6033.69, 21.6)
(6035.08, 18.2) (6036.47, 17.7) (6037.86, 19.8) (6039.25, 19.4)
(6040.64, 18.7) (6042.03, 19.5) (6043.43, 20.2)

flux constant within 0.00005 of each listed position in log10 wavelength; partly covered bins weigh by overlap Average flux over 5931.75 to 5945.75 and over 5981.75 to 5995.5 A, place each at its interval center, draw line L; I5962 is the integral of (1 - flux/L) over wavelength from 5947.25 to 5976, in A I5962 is 2.03 A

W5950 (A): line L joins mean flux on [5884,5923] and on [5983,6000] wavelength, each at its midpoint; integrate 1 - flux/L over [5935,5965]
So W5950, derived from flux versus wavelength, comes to -2.1 A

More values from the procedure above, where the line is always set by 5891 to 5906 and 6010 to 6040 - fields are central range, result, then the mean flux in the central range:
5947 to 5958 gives -1.6 A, 16.1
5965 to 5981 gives -1.6 A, 17.1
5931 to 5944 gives -4.4 A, 17.4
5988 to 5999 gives -1.2 A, 18.9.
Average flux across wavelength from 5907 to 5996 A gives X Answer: 17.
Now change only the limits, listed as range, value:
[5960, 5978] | 17.1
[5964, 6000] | 17.8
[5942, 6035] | 17.9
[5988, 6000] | 18.8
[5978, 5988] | 17.8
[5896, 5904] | 11.2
